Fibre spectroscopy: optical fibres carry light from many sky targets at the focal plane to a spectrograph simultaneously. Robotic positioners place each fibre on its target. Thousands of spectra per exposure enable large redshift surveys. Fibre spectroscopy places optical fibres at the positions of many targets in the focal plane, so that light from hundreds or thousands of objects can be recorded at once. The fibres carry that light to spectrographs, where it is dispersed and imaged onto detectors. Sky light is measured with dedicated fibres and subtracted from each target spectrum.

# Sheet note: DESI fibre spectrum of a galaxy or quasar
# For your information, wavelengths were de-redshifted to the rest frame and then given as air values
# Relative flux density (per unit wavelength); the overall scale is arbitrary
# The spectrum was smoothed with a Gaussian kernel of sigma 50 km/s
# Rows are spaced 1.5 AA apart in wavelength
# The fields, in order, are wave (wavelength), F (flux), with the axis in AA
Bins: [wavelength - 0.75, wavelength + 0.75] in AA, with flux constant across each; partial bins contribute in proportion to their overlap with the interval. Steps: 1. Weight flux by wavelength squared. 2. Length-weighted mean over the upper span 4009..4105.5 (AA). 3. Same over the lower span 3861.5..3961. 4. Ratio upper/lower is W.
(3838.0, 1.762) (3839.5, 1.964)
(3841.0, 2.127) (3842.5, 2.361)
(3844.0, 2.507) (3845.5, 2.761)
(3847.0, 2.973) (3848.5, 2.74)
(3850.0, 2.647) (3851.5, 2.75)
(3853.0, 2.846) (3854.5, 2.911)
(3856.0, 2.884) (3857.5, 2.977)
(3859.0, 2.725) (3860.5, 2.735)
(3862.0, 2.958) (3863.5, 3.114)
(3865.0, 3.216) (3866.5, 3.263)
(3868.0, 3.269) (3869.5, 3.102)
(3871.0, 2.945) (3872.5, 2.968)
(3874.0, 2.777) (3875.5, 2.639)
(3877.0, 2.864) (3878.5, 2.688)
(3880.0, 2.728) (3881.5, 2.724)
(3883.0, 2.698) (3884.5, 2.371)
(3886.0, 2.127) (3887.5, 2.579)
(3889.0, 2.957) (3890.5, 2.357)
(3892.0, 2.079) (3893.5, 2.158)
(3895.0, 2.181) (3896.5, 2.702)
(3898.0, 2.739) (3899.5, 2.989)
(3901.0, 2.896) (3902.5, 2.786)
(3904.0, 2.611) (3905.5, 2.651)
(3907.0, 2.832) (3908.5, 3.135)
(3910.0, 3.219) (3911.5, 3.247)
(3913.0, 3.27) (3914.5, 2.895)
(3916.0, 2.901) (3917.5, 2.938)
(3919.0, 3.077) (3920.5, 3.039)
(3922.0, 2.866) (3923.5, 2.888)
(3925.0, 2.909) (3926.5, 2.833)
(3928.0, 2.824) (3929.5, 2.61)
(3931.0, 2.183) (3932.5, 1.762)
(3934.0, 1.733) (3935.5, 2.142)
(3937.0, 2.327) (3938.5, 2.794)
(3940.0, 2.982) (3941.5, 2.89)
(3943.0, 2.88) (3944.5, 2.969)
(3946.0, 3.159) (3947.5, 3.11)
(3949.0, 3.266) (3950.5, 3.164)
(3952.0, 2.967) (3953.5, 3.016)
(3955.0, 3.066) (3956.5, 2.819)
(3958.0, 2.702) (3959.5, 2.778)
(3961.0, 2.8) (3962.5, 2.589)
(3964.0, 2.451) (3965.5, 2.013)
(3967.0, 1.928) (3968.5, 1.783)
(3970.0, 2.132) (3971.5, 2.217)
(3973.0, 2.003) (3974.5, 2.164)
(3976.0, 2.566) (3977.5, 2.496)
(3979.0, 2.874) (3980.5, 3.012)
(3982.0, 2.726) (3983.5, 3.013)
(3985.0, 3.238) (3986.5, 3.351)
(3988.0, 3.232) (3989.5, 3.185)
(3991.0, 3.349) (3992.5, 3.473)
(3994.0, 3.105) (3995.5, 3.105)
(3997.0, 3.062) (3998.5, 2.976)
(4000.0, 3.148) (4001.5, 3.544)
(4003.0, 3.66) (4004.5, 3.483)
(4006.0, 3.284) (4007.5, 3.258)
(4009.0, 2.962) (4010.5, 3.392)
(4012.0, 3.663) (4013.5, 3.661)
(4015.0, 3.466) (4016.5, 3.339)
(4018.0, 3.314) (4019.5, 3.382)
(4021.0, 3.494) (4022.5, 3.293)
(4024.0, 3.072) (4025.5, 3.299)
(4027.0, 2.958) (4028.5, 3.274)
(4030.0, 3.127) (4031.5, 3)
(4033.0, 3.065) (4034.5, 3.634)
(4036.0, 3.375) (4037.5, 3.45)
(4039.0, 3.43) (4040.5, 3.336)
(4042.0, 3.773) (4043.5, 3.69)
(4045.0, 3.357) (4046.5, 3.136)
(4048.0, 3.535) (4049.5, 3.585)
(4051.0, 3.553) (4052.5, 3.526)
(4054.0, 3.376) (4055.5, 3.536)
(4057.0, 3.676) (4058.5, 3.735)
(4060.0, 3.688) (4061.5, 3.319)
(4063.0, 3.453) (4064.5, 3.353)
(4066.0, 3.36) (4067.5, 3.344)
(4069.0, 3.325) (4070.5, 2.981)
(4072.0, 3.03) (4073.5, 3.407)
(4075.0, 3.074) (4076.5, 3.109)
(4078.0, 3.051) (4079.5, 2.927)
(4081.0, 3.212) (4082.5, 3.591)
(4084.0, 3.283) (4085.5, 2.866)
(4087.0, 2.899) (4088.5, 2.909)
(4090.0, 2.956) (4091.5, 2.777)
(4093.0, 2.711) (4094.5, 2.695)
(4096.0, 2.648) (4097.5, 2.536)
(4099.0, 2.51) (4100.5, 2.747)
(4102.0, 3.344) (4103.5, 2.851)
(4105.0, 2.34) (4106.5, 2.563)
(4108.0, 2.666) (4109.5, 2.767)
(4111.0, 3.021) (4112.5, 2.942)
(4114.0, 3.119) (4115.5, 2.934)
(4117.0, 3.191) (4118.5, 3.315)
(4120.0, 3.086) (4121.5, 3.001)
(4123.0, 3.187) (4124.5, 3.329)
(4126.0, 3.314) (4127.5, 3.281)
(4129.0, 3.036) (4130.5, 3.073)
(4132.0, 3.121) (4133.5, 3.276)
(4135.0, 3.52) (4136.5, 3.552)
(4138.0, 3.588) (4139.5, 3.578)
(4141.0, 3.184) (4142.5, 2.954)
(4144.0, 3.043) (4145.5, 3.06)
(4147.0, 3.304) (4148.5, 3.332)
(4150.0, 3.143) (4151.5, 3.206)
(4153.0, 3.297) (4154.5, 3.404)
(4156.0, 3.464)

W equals 1.24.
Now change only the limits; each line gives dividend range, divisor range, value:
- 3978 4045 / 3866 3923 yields 1.25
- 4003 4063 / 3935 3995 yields 1.27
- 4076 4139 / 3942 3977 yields 1.24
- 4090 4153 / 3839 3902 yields 1.27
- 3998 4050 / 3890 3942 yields 1.31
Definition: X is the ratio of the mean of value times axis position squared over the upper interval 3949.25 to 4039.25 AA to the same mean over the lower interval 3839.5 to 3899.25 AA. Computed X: 1.19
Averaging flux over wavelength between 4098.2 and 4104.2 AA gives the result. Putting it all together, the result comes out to 2.86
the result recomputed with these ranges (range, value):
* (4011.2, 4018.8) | 3.49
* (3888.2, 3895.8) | 2.35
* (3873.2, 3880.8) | 2.74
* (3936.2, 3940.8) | 2.7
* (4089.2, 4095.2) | 2.79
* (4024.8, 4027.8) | 3.13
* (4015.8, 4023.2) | 3.37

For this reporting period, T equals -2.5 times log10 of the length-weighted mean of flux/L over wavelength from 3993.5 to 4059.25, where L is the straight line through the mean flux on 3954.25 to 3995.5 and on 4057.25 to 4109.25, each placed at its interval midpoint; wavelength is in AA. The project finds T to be -0.174 mag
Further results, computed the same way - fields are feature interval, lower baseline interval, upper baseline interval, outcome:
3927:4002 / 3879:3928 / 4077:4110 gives 0.017 mag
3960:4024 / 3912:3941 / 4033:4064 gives 0.055 mag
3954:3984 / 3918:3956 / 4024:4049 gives 0.179 mag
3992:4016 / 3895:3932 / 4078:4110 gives -0.166 mag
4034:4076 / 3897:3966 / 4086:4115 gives -0.222 mag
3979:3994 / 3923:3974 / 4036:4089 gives -0.110 mag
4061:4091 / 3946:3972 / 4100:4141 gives -0.066 mag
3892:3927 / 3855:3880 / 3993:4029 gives 0.075 mag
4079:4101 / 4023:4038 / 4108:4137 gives 0.103 mag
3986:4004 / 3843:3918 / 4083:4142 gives -0.127 mag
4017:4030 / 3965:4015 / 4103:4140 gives -0.091 mag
